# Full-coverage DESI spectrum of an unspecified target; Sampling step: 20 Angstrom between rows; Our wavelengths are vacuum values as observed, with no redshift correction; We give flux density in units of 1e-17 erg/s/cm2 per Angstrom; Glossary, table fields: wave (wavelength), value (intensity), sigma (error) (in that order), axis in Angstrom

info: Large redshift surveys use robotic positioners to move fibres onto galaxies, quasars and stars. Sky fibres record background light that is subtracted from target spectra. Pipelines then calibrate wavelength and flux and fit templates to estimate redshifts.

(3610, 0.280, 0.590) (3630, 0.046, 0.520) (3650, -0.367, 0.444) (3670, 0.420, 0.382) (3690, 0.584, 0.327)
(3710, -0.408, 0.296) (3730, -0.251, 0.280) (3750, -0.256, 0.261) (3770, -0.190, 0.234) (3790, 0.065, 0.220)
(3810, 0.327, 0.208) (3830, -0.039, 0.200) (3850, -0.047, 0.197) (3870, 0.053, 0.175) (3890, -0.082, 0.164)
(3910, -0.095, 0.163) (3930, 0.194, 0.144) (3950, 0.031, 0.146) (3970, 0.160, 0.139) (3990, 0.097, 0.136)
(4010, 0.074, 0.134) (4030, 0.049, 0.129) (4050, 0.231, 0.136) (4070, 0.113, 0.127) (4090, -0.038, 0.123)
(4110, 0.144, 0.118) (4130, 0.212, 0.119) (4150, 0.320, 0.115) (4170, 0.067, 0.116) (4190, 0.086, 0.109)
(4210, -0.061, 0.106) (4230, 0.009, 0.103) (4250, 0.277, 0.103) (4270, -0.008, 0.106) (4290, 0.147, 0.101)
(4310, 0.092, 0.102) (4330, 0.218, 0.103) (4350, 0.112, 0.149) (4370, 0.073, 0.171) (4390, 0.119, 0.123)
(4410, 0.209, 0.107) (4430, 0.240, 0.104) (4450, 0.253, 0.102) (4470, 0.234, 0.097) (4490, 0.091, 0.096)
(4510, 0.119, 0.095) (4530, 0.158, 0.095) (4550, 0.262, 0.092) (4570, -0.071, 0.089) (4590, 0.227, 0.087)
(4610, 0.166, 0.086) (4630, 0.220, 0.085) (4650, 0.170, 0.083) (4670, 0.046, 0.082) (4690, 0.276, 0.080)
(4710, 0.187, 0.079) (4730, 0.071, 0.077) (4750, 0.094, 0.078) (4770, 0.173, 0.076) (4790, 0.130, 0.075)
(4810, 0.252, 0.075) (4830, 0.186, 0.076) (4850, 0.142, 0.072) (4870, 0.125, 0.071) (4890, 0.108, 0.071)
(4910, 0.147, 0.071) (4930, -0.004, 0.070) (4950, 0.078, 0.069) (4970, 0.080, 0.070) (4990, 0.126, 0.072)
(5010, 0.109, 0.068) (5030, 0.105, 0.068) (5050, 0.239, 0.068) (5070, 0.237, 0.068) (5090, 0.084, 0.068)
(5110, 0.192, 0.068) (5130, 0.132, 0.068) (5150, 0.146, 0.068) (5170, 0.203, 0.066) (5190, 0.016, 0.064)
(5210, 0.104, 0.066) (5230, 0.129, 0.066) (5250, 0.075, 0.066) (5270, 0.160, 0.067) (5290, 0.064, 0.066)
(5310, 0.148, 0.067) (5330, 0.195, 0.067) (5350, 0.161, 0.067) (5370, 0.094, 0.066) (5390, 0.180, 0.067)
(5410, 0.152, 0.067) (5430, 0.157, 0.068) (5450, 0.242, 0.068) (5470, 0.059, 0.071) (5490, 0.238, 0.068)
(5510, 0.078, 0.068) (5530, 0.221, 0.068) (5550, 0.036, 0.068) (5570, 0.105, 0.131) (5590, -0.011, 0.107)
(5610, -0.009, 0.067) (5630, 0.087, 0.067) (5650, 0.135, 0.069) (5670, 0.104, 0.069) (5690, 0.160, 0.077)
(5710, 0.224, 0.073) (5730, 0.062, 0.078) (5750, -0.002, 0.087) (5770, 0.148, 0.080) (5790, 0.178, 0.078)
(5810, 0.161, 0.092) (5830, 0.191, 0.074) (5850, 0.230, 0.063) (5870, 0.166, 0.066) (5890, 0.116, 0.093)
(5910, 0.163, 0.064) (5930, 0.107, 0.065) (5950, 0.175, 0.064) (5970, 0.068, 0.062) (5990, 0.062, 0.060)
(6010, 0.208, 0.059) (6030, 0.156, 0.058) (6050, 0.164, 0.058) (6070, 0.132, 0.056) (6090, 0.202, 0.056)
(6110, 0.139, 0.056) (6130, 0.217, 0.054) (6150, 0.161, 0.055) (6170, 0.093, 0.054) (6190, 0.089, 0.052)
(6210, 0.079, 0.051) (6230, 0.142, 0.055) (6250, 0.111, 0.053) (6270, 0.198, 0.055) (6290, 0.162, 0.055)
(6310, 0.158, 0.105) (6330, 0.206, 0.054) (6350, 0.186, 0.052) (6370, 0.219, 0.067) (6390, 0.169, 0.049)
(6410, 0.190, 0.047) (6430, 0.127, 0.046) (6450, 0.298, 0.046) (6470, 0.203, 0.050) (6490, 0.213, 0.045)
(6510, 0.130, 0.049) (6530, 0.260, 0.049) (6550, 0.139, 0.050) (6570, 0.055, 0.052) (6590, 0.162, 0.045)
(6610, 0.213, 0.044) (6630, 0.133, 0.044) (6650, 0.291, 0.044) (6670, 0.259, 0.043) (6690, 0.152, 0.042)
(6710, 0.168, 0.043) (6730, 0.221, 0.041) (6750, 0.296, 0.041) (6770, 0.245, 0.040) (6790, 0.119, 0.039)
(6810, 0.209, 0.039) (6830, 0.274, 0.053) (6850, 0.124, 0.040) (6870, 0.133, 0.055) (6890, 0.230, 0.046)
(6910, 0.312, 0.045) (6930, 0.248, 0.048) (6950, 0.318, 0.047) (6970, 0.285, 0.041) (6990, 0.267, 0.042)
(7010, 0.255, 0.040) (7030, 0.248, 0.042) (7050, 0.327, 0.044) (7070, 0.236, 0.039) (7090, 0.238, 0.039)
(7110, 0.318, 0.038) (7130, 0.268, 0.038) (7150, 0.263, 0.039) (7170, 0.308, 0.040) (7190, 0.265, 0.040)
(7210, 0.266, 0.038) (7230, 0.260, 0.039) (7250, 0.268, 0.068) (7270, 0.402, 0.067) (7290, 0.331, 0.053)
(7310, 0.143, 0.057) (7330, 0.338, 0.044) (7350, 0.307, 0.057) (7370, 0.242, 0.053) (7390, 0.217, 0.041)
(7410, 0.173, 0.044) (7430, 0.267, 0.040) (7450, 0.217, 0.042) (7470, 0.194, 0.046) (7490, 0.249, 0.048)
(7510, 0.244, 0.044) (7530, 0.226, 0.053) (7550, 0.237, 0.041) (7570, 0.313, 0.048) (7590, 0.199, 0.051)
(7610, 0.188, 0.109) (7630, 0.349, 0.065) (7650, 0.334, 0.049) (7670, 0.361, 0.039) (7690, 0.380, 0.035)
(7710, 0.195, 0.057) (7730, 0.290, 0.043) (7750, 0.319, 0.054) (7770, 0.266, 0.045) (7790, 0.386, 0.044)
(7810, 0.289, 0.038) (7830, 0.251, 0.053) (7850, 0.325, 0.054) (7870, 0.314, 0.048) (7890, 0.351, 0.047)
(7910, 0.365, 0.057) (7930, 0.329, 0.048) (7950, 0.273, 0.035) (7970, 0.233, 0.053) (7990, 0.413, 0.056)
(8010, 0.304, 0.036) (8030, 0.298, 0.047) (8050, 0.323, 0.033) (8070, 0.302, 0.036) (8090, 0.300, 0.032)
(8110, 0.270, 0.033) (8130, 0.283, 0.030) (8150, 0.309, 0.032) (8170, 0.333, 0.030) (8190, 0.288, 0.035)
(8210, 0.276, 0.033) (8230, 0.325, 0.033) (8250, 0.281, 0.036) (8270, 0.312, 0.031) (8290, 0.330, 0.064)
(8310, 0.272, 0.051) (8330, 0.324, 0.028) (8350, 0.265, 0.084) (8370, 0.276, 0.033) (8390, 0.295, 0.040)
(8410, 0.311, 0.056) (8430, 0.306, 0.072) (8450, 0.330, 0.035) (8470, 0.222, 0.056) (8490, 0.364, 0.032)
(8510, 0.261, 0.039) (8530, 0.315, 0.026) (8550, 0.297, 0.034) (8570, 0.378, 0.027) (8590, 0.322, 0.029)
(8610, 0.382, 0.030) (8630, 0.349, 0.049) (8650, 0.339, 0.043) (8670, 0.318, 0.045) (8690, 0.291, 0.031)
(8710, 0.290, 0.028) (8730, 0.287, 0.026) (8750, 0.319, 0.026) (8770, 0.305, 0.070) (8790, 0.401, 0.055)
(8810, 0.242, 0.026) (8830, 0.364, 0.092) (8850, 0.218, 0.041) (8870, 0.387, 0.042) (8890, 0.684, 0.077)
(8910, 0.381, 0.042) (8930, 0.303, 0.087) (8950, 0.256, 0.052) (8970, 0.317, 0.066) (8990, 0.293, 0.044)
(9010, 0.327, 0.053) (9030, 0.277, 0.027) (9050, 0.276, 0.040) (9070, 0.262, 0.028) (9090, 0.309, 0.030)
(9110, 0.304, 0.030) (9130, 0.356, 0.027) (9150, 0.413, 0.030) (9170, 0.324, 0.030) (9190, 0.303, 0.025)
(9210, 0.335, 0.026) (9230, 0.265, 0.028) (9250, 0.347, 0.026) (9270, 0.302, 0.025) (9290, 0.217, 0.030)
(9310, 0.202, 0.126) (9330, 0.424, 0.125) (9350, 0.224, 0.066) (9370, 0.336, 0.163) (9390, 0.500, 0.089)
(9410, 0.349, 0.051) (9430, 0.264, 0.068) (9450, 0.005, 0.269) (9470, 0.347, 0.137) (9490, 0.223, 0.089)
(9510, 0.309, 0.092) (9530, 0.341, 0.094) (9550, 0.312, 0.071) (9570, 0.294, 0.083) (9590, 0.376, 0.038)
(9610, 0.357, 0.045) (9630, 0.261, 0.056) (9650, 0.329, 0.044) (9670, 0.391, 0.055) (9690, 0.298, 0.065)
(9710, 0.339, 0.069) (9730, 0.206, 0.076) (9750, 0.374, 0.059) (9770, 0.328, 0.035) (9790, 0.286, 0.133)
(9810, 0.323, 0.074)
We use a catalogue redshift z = 0.73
